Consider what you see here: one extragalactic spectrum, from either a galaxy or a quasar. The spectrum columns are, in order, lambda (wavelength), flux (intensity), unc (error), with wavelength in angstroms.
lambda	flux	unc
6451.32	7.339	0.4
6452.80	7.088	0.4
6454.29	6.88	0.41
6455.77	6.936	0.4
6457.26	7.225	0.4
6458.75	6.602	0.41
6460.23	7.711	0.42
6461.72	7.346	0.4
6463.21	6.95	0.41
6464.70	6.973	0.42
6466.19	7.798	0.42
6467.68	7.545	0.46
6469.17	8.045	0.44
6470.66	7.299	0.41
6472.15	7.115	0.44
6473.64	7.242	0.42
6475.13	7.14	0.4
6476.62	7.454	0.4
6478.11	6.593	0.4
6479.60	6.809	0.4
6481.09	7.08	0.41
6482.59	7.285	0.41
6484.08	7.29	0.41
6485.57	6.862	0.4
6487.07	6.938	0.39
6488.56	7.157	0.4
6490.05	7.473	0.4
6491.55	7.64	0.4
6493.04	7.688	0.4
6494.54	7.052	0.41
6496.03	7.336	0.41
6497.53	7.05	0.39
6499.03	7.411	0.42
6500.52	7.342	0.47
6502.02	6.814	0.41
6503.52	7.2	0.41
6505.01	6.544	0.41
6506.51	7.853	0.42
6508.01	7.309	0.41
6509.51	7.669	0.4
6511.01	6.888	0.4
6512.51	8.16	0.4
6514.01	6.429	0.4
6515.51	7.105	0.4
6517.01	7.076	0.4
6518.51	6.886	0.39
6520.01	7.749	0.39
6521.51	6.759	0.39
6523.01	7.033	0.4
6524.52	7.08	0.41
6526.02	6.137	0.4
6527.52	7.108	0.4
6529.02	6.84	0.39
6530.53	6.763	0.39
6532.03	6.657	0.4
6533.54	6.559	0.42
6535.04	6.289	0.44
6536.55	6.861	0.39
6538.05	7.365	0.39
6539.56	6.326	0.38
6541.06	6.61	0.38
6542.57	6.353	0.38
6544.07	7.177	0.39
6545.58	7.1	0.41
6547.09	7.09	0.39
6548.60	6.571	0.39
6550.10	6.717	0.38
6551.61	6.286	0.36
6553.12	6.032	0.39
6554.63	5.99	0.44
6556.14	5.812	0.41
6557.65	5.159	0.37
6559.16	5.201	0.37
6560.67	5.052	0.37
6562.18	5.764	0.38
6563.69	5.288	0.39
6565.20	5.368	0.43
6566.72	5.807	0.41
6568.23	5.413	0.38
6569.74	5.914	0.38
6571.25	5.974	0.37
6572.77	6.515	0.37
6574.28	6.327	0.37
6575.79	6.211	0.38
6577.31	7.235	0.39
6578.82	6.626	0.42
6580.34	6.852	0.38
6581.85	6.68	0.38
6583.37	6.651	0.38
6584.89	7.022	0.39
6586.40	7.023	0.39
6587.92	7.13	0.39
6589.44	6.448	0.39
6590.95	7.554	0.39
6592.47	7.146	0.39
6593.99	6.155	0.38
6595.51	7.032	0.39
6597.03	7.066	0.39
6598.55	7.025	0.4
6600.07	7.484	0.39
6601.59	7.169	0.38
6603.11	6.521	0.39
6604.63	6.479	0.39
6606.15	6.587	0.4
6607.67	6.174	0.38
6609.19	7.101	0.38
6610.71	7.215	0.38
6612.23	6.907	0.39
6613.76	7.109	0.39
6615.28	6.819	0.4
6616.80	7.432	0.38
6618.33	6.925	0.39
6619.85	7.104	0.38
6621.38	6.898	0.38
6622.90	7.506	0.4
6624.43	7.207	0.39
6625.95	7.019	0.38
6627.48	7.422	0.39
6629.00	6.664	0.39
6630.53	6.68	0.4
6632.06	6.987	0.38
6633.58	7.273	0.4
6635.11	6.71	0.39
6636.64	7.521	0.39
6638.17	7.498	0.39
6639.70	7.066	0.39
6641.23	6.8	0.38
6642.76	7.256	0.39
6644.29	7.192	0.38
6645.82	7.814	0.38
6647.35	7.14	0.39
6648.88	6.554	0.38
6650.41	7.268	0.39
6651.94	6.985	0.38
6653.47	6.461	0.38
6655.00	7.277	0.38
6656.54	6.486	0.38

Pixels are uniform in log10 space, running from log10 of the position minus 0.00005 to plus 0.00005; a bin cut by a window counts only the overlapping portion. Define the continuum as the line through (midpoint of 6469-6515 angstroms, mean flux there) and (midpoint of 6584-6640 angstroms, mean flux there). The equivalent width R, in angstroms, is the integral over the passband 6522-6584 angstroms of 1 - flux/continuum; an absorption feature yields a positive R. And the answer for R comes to 6.5 angstroms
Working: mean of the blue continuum 7.22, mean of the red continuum 7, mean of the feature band 6.36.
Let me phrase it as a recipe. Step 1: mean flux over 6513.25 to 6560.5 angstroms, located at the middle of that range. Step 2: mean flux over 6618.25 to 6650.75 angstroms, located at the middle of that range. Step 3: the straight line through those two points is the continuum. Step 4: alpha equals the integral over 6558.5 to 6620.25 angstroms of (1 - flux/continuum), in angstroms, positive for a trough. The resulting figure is 2.8 angstroms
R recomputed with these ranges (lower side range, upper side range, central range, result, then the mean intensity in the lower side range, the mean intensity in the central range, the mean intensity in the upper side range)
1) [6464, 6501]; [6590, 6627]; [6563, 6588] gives 2.5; 7.27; 6.34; 6.99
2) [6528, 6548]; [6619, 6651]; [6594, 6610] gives 0.4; 6.77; 6.83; 7.12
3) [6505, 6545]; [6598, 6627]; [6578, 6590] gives 0.3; 6.95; 6.81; 6.99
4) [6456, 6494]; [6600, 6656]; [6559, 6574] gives 3.0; 7.24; 5.67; 7.03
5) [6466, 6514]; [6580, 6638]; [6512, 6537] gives 1.0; 7.26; 6.9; 6.97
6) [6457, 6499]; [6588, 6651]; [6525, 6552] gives 1.6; 7.24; 6.72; 7.02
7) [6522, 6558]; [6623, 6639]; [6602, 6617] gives 0.4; 6.6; 6.82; 7.11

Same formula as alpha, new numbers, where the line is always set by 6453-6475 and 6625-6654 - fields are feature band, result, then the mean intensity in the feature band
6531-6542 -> 0.8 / 6.66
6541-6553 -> 0.8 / 6.71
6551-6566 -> 3.3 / 5.59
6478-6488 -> 0.3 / 7.01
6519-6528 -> 0.3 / 6.97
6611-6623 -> 0.0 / 7.07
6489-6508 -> -0.2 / 7.28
